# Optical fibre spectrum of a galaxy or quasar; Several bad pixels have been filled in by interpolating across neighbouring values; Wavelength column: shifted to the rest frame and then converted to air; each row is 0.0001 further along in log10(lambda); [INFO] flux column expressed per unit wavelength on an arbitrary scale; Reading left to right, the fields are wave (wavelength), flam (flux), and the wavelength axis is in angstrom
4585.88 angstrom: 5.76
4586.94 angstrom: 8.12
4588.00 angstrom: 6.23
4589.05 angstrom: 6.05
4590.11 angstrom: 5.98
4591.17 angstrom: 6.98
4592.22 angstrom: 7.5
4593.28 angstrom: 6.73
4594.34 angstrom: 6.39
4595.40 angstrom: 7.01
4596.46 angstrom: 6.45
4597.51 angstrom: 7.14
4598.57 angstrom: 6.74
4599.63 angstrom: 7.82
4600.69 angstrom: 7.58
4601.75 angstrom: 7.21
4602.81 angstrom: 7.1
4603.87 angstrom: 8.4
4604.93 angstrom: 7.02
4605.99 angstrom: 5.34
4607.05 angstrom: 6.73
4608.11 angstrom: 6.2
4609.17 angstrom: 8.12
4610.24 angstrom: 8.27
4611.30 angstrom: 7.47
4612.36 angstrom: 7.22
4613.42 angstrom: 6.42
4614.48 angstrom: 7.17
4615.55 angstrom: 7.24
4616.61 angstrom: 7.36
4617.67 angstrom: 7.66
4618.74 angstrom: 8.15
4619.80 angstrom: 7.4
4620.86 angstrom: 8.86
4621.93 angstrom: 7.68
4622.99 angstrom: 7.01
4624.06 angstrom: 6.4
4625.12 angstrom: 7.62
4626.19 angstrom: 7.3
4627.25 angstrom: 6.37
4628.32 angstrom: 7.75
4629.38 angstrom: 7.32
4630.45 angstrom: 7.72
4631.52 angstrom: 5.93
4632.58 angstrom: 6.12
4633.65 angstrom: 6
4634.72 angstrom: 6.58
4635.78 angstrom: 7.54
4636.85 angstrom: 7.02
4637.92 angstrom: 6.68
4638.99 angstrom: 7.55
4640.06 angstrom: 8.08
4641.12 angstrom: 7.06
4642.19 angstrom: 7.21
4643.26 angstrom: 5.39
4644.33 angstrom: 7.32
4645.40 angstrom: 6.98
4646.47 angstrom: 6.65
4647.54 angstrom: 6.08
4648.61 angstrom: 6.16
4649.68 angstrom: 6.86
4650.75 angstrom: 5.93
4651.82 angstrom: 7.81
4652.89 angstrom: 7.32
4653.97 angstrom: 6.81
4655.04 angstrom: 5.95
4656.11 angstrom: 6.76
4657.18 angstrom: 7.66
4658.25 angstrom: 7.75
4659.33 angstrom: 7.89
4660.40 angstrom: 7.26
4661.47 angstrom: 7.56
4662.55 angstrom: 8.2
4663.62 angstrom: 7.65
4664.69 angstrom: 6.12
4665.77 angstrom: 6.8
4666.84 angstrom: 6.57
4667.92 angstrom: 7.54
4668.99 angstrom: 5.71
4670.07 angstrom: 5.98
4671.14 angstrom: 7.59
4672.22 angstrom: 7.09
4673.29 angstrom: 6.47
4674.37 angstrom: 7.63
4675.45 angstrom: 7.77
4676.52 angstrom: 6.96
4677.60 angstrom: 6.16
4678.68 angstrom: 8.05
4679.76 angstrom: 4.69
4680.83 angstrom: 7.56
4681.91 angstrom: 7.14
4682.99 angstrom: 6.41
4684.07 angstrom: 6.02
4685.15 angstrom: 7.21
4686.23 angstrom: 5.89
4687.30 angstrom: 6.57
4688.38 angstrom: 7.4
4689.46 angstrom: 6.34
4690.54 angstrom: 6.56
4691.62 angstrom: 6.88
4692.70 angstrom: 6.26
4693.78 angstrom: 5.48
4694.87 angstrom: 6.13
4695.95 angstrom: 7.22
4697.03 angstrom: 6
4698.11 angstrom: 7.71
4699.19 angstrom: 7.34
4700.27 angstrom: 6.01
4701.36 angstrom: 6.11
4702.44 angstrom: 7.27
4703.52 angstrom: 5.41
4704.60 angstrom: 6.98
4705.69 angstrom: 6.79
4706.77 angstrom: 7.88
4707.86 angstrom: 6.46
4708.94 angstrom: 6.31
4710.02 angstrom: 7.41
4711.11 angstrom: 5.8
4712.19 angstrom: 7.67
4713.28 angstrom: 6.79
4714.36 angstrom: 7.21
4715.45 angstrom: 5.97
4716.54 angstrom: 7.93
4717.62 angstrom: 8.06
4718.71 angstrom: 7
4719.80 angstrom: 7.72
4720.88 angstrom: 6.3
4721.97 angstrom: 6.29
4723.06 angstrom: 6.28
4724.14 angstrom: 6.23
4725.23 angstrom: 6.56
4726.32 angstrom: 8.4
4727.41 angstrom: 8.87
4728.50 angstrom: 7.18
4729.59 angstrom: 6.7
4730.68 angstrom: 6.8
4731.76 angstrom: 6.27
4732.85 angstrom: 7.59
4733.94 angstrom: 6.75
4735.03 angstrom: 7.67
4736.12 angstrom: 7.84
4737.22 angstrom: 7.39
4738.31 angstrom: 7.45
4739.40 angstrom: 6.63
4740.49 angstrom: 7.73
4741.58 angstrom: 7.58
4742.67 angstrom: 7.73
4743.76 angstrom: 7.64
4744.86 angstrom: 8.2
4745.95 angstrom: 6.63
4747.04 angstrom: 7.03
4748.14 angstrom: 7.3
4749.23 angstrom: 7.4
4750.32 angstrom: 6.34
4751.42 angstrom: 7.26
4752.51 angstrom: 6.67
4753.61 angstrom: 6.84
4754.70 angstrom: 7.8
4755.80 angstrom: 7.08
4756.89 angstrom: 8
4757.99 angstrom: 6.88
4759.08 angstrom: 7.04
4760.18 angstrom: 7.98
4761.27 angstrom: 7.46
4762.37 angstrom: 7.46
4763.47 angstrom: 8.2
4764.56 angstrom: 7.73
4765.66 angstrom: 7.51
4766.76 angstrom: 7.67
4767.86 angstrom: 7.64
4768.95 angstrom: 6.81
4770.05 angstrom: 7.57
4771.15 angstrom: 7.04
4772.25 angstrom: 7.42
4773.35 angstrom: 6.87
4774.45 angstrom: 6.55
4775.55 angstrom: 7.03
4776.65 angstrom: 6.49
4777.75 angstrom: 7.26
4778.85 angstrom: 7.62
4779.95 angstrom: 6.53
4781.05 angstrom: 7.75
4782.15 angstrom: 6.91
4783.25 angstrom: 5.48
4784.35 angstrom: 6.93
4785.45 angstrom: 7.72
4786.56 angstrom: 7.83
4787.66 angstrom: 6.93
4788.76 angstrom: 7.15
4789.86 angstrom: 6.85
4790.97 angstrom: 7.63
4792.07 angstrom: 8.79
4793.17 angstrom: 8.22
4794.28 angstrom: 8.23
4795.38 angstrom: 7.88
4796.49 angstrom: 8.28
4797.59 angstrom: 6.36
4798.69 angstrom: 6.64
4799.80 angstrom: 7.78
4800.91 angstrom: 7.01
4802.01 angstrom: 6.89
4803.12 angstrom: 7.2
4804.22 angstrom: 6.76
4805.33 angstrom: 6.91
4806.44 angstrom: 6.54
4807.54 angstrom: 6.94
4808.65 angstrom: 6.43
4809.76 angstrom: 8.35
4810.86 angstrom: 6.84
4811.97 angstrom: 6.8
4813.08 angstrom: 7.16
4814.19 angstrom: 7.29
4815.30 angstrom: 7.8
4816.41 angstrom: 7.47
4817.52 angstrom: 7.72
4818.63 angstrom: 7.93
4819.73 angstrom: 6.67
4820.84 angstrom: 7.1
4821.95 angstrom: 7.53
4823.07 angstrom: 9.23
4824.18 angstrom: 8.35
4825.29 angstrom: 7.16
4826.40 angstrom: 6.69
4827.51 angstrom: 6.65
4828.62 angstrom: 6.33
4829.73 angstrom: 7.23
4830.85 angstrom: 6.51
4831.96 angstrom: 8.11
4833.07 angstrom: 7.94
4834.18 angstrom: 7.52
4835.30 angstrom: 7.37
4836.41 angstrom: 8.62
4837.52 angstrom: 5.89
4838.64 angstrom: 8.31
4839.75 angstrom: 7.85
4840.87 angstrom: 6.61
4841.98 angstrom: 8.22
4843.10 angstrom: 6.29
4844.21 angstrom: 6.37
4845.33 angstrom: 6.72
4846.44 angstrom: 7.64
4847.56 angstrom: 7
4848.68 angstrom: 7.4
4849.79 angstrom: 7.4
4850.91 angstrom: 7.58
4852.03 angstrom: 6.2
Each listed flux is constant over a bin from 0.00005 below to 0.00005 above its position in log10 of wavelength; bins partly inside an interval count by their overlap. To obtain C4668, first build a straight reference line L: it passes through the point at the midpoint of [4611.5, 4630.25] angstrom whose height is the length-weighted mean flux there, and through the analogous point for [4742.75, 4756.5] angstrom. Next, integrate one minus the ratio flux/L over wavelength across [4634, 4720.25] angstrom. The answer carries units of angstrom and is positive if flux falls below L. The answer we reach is 5.02 angstrom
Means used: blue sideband 7.36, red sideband 7.21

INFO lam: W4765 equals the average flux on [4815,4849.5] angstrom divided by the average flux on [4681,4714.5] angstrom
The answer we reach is 1.10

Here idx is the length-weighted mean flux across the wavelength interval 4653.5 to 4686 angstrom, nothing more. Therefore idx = 6.96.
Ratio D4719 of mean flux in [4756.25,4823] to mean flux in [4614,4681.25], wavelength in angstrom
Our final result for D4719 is 1.0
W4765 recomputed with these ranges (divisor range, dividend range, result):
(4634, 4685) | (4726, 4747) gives 1.07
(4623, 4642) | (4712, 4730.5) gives 1.01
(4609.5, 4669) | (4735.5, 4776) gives 1.03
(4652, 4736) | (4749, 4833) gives 1.06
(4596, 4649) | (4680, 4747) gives 0.98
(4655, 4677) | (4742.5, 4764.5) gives 1.03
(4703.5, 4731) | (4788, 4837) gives 1.06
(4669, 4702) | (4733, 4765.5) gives 1.10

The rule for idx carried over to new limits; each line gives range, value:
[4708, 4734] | 7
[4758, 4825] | 7.33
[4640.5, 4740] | 6.89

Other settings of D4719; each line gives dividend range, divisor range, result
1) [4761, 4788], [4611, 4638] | 1.01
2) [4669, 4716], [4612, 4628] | 0.91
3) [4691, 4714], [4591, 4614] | 0.94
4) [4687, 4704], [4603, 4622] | 0.89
